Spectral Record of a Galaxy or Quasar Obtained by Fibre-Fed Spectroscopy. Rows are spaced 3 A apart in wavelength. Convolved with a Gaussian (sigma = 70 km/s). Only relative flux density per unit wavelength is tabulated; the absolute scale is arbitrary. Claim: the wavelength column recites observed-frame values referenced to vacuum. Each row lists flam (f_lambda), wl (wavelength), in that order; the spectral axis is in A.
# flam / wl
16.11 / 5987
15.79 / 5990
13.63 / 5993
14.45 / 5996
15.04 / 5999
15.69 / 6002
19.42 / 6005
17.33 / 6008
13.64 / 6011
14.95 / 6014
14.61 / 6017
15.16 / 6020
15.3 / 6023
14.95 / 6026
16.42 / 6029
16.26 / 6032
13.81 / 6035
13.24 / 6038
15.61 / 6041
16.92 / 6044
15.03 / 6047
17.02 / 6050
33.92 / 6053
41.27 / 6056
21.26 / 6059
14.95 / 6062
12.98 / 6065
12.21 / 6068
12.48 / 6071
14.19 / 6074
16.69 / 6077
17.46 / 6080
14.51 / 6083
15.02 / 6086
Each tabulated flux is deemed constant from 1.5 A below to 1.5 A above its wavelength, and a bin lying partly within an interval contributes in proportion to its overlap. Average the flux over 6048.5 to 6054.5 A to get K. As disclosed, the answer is 25.5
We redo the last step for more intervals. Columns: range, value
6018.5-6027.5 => 15.1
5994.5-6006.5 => 16.1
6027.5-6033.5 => 16.3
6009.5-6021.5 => 14.6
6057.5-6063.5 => 18.1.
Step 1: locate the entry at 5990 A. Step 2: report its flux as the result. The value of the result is 15.79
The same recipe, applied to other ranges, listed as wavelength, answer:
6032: 16.26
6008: 17.33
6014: 14.95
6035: 13.81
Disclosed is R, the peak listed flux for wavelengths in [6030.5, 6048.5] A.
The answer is 16.92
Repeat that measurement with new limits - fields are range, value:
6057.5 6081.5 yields 21.26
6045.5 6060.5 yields 41.27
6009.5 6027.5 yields 15.3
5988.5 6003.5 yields 15.79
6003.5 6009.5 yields 19.42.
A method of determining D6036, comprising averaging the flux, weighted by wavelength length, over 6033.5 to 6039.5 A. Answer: 13.5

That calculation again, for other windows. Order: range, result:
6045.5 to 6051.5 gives 16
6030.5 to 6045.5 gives 15.2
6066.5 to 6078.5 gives 13.9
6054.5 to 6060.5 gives 31.3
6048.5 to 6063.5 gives 25.7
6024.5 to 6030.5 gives 15.7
